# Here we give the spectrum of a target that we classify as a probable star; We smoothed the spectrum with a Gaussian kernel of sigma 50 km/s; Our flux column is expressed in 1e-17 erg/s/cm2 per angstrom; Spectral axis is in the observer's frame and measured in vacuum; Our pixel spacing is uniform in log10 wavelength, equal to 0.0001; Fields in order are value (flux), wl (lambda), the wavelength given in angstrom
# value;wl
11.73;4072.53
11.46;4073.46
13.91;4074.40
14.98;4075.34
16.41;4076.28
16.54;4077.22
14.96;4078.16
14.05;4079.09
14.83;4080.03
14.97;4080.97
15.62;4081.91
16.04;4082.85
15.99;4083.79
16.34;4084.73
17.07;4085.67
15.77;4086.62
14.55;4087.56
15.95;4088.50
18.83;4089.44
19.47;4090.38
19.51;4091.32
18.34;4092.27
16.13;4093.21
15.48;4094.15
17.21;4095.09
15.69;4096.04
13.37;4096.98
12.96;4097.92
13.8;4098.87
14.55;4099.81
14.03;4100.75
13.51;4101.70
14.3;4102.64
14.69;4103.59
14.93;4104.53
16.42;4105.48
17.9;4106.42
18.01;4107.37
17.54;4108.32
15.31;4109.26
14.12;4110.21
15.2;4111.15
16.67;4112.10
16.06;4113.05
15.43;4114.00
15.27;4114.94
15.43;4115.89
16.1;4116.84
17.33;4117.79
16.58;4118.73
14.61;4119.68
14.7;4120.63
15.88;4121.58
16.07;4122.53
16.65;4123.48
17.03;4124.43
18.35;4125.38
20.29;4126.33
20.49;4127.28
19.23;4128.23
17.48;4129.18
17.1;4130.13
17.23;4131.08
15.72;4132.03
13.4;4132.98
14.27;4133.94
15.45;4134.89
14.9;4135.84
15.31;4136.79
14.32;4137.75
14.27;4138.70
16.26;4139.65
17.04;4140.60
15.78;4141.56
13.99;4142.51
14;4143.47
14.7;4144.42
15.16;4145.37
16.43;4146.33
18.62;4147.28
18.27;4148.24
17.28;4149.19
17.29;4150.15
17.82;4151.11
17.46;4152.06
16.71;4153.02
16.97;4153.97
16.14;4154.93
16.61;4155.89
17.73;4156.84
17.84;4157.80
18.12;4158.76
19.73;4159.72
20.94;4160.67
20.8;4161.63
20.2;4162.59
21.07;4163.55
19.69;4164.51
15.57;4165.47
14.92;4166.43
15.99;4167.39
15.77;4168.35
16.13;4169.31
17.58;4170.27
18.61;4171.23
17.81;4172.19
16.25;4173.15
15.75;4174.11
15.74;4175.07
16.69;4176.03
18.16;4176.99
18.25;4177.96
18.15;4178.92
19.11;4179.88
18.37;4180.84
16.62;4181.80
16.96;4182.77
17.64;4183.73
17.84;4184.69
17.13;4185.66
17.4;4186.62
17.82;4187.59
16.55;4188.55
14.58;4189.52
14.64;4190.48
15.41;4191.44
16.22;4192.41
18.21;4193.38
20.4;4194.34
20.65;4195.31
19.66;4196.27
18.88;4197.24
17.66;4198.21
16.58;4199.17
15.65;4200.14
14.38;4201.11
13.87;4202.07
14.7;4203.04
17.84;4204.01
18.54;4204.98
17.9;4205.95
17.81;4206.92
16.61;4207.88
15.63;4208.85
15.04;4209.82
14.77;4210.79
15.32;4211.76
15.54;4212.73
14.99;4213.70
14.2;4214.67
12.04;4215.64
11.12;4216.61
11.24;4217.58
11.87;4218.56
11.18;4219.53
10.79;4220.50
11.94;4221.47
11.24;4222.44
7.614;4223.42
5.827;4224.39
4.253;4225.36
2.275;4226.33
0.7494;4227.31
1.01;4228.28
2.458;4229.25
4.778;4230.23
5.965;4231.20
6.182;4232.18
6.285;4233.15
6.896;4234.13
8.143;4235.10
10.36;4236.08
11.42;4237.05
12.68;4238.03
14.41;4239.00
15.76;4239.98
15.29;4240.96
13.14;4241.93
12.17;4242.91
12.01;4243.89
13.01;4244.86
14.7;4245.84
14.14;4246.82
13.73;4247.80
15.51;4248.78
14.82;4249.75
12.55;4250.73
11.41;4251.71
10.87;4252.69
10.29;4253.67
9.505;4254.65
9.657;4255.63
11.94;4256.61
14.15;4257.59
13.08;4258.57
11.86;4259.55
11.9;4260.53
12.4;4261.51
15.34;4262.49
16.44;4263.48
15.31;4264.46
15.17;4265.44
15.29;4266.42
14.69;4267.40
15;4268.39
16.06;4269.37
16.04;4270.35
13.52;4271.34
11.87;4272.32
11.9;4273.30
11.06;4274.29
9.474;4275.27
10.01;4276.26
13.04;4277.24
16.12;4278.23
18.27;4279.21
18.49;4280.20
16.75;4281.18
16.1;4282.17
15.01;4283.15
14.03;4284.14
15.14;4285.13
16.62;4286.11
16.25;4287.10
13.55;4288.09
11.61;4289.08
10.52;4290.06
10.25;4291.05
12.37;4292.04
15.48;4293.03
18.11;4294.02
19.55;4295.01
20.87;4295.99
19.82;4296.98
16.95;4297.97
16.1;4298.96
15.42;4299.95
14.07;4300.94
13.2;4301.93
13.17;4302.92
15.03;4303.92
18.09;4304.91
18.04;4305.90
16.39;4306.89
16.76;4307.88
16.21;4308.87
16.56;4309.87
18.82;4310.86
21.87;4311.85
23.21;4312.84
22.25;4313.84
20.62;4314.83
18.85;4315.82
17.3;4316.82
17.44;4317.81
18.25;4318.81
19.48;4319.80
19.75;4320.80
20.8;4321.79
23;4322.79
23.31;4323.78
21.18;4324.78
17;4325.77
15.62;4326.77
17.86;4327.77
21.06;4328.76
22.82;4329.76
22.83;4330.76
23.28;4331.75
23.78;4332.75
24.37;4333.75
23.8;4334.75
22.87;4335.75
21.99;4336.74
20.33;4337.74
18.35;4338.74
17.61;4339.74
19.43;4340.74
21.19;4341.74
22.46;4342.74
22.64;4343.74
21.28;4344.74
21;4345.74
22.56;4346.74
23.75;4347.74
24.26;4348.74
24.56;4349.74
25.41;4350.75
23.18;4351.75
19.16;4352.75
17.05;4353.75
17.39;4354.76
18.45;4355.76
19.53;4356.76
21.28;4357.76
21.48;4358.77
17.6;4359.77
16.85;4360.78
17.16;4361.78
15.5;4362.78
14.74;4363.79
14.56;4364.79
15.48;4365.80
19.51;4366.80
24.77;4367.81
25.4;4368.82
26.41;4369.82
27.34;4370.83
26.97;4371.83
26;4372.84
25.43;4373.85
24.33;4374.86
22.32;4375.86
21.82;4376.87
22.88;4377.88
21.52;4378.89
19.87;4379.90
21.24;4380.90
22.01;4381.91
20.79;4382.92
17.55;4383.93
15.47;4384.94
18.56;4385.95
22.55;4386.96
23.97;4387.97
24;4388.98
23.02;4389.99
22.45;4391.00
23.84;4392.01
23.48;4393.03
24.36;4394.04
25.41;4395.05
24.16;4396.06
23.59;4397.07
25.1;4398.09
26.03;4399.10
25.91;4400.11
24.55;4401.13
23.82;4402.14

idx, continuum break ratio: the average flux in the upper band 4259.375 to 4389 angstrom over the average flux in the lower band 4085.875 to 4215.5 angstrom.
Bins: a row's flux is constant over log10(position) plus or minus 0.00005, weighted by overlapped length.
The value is 1.12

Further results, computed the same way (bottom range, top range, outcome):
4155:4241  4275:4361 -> 1.28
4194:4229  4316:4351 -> 1.60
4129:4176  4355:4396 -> 1.28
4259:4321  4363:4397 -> 1.40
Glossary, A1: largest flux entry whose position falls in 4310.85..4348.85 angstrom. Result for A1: 24.37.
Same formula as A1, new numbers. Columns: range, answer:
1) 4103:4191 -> 21.07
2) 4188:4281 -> 20.65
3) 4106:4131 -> 20.49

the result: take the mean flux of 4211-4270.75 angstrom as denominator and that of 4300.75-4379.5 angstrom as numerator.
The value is 1.8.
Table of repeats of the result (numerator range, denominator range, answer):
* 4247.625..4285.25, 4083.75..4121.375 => 0.86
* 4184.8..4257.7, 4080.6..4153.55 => 0.80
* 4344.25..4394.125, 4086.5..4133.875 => 1.32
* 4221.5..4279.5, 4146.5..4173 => 0.64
